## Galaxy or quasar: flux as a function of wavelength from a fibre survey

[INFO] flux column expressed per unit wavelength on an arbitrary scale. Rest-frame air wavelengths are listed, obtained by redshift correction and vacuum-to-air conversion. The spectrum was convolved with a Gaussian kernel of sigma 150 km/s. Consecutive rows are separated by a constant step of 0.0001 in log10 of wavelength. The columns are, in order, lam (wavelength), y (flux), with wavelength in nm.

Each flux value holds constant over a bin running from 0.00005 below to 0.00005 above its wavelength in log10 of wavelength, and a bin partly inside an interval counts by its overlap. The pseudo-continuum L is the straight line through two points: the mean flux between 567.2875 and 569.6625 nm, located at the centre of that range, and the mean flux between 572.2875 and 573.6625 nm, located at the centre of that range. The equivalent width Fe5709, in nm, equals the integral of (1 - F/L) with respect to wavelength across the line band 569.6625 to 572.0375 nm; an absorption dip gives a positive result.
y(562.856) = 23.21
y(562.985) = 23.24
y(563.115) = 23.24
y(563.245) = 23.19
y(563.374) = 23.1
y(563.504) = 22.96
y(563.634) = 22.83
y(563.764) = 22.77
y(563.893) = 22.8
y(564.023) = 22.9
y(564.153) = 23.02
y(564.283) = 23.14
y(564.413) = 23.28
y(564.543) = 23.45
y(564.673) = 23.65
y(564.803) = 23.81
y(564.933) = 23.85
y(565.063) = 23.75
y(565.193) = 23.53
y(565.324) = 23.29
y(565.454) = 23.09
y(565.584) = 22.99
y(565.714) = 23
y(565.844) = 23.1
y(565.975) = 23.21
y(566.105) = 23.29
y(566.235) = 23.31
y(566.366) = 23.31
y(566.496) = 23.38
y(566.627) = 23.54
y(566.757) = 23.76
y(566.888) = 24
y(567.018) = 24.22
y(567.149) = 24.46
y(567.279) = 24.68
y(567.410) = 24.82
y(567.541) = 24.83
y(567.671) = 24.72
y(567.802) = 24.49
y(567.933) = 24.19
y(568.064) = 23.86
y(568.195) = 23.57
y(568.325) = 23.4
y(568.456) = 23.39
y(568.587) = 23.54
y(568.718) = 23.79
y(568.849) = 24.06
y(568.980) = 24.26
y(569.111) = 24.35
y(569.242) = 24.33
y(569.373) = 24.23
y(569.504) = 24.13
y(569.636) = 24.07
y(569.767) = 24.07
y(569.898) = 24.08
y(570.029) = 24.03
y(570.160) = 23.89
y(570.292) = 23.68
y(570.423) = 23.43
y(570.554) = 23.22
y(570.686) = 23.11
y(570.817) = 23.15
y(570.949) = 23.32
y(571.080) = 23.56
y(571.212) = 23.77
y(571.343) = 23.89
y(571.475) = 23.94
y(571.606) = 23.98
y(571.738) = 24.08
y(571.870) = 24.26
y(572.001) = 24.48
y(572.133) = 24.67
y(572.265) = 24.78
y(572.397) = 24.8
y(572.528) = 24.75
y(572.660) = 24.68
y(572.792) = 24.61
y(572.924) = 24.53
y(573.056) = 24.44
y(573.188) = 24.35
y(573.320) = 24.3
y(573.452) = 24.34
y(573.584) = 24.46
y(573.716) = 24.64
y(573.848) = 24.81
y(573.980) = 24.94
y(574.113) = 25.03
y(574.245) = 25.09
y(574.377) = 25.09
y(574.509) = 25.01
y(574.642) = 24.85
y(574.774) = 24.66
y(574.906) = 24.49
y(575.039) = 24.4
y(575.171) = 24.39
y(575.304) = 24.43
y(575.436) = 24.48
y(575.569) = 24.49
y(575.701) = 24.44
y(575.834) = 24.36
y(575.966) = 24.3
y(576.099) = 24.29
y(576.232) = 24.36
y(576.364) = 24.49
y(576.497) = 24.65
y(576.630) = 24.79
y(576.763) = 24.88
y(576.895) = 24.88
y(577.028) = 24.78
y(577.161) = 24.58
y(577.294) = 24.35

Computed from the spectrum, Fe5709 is 0.056 nm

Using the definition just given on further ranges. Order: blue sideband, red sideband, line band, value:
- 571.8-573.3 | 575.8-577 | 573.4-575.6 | -0.01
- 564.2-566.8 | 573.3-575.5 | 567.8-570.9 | 0.01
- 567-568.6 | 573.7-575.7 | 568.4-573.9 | 0.08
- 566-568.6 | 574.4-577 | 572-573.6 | -0.01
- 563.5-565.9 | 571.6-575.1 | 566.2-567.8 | -0.03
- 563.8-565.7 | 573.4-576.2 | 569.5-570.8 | 0.02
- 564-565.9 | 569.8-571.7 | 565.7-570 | -0.08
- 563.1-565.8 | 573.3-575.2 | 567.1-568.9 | -0.03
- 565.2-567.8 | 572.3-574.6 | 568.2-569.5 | 0.01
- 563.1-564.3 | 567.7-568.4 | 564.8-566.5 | 0.01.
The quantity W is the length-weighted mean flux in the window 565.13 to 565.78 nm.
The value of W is 23.2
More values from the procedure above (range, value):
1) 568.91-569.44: 24.3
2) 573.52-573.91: 24.6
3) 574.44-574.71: 24.9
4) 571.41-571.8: 24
